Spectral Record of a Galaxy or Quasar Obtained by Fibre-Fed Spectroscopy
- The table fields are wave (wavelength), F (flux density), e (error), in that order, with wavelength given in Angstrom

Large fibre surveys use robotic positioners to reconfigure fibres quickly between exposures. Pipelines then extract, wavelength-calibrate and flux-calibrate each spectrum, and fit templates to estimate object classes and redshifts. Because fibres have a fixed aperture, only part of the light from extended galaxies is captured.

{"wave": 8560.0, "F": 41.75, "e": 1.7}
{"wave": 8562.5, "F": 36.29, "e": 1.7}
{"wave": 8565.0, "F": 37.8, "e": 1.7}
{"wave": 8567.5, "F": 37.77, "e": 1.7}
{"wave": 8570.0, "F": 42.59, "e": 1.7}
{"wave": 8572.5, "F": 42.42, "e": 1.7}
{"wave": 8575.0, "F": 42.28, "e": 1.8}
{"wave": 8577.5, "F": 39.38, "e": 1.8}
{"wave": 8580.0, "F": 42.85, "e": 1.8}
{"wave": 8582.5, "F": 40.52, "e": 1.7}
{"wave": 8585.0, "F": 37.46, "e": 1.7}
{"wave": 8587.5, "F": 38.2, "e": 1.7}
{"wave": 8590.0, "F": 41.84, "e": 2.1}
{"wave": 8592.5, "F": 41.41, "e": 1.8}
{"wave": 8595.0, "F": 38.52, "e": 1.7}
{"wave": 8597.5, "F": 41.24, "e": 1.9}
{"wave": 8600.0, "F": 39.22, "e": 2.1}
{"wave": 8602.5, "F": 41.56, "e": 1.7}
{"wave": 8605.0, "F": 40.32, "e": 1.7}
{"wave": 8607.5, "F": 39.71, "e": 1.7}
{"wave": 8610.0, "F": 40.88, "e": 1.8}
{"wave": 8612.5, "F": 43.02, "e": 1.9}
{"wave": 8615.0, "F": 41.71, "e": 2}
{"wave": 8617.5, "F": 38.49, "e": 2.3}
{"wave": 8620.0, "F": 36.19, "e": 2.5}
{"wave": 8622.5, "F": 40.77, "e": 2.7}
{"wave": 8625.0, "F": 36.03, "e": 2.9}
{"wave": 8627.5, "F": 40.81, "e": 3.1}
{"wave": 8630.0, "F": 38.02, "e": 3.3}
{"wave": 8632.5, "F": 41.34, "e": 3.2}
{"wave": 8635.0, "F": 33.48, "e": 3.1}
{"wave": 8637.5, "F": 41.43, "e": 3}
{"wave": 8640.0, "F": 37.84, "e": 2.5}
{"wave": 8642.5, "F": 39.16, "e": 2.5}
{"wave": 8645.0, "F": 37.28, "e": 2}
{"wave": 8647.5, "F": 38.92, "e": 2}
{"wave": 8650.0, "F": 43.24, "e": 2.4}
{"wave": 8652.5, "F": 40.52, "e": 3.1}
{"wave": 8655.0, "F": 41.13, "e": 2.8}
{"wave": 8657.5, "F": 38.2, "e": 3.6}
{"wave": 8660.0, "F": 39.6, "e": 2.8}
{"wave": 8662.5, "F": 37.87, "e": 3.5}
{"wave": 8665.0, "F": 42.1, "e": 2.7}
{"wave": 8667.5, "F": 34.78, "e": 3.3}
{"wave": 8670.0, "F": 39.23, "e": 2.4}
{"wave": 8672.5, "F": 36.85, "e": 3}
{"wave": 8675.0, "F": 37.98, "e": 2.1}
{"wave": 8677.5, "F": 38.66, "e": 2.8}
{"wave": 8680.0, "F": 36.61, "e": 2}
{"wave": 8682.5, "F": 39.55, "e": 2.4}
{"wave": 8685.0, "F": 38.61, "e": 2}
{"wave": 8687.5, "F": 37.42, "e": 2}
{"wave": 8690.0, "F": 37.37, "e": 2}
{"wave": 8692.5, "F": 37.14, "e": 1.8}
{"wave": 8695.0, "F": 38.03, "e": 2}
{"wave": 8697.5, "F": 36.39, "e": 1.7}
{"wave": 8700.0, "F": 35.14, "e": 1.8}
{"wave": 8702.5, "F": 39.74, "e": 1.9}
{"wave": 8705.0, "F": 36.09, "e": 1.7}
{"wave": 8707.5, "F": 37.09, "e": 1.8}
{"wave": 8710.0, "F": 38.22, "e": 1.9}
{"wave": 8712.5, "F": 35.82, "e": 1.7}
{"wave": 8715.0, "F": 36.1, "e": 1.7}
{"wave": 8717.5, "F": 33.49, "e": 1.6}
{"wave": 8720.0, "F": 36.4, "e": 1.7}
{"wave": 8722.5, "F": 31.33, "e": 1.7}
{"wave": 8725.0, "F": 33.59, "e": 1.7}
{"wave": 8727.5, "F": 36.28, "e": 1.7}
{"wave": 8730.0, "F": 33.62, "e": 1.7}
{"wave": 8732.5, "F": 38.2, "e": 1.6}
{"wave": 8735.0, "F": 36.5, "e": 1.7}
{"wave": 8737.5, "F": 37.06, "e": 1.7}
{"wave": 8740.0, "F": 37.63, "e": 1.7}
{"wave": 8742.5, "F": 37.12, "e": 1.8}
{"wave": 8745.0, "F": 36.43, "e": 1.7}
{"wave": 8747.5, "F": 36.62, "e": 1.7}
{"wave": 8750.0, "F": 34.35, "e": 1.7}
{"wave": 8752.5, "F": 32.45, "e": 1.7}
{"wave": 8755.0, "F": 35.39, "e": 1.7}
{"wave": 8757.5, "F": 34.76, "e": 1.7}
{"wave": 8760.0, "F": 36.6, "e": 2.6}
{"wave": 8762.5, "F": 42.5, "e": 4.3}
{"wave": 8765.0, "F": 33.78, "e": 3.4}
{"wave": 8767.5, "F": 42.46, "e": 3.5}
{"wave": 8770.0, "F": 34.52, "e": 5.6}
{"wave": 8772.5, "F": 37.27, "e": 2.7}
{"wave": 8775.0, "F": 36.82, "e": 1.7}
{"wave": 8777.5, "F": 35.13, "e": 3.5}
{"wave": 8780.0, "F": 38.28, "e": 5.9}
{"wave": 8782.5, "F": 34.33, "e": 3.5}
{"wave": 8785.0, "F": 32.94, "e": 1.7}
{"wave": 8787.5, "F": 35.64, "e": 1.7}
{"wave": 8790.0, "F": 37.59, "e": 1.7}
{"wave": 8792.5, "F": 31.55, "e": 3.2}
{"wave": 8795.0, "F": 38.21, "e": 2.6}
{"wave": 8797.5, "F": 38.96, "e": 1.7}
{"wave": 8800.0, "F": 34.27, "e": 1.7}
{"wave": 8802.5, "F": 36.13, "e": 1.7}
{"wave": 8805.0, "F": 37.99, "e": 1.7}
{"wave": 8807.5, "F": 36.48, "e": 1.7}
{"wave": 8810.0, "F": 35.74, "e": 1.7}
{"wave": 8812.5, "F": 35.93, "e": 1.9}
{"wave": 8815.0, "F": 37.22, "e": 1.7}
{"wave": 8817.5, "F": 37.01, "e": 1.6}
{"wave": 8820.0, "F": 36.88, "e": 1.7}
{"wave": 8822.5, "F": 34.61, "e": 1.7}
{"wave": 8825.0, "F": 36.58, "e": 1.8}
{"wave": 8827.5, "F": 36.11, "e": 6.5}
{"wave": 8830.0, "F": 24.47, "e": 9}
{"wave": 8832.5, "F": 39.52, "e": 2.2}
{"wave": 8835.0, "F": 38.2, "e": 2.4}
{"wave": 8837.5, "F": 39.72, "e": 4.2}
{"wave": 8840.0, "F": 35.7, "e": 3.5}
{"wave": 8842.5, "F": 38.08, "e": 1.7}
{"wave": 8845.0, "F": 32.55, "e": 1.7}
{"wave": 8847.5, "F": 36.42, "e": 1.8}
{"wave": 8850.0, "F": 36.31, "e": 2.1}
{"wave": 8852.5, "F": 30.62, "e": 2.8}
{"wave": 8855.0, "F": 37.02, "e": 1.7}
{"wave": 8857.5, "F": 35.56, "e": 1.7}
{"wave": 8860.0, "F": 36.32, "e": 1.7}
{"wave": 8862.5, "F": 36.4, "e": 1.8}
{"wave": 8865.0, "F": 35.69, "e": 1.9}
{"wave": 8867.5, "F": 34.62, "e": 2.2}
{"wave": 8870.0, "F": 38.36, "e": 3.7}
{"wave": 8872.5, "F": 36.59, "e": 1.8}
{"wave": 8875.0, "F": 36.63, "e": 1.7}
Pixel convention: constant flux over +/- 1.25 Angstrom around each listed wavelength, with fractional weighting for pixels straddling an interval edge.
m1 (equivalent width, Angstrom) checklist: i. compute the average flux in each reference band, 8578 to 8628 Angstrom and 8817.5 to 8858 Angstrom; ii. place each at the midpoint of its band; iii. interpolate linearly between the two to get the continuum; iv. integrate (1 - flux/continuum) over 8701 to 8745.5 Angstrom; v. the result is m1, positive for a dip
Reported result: 1.9 Angstrom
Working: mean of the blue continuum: 40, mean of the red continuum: 35.6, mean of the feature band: 36.1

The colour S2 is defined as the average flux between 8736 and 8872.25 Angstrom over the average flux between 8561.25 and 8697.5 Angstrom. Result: 0.9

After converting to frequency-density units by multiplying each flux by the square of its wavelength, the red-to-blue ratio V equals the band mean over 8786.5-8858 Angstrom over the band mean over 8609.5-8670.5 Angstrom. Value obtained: 1.0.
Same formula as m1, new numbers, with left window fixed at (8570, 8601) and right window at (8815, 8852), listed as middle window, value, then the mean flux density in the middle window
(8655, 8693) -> 0.6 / 38.2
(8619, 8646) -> 0.8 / 38.4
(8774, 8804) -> 0.7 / 35.8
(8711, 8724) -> 1.1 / 34.7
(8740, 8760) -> 1.0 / 35.5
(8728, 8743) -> 0.4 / 36.6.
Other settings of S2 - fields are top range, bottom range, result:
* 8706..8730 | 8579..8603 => 0.88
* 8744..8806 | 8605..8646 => 0.92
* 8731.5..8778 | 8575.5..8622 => 0.91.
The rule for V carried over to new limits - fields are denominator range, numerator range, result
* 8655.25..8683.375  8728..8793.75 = 0.96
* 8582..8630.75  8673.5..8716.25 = 0.96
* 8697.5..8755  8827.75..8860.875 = 1.01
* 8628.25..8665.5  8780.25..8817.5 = 0.95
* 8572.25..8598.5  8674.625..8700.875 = 0.95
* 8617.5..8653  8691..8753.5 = 0.95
